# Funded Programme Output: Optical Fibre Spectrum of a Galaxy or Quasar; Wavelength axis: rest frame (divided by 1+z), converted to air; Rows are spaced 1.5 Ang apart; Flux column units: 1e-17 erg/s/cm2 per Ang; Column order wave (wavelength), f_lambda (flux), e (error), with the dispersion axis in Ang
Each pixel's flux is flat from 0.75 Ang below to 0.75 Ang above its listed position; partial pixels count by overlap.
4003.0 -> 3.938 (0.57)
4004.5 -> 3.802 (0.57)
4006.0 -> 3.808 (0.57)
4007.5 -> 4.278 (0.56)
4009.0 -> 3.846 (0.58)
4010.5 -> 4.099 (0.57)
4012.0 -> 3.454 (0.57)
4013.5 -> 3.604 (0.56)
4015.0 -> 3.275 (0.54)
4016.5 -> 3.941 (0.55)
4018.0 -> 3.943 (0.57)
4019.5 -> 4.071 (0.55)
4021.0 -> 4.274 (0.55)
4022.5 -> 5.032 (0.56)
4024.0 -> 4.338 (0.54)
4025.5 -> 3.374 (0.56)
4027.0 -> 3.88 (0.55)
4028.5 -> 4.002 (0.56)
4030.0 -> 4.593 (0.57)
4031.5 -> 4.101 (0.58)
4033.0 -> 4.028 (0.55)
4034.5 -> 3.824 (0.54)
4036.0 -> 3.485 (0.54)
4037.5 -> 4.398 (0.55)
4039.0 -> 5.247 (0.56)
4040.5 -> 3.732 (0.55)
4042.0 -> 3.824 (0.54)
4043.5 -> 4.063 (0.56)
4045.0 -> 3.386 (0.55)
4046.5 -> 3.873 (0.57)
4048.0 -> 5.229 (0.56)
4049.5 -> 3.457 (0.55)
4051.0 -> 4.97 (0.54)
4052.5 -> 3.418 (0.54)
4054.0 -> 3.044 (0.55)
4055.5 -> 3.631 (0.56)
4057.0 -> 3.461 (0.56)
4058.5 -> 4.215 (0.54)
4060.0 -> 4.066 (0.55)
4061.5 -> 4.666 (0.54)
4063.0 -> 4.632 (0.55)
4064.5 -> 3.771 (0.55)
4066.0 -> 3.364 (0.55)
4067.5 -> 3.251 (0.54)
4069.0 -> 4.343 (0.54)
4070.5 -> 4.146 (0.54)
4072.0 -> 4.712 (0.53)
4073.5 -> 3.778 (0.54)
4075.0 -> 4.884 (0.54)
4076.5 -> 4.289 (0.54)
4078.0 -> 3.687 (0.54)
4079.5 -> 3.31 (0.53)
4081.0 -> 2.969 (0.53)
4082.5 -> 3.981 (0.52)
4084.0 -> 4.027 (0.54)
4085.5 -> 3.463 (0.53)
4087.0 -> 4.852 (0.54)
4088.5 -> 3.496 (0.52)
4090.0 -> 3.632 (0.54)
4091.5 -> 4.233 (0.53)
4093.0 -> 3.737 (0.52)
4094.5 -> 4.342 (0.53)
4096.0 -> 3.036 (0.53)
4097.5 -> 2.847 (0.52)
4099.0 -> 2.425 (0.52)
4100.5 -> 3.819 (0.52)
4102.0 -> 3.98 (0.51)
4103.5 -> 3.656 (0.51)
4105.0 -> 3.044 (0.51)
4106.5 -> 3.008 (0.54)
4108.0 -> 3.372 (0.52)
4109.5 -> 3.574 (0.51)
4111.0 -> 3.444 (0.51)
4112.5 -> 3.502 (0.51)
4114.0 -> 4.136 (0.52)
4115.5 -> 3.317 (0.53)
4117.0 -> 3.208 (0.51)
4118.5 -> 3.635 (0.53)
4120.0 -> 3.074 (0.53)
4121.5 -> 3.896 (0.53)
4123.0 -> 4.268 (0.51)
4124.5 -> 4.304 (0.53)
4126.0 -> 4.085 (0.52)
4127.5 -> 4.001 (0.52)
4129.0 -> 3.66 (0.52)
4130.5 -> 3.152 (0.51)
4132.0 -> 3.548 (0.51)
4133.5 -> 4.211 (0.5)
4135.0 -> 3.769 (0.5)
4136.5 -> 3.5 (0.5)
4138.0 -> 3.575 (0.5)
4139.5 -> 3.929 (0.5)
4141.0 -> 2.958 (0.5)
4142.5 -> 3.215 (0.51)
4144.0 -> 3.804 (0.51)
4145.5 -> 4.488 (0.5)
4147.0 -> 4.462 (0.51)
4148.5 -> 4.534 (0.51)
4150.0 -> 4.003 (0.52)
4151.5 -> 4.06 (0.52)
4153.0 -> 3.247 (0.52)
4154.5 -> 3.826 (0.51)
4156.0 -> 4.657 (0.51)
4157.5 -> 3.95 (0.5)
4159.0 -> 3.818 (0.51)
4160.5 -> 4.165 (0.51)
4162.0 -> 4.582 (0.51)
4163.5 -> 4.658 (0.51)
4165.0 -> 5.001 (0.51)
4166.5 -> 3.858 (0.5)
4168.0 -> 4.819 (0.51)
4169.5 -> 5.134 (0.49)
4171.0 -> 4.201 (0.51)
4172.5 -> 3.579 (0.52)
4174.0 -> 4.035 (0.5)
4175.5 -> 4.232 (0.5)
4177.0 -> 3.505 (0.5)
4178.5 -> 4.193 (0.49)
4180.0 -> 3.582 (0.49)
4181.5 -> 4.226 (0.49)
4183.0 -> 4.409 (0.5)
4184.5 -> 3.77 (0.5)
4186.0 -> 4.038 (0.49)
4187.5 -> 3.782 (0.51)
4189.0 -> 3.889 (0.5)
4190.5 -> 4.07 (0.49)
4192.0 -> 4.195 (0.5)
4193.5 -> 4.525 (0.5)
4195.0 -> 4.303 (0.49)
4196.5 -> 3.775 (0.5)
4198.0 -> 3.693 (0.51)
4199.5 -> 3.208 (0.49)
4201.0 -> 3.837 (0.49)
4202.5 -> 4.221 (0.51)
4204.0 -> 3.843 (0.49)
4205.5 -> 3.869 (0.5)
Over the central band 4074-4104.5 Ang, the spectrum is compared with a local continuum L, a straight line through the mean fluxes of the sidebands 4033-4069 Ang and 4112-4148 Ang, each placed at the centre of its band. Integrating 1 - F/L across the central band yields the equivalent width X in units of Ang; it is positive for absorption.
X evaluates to 1.0 Ang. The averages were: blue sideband 3.97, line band 3.73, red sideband 3.74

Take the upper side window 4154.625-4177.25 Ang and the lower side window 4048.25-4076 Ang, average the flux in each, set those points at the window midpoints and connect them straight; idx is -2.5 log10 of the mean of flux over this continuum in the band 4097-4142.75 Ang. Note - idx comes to 0.17 mag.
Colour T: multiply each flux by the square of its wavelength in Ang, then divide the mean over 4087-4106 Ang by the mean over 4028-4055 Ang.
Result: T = 0.9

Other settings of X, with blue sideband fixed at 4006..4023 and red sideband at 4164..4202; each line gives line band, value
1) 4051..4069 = 0.65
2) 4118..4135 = 0.99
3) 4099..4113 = 2.06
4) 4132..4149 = 0.90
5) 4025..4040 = -0.48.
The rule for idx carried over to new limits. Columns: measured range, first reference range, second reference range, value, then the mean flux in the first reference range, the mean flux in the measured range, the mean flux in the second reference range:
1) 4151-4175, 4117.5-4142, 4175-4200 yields -0.10 mag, 3.71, 4.23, 3.97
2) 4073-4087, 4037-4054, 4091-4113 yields -0.05 mag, 4.09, 3.88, 3.46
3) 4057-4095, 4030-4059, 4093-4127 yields -0.06 mag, 3.98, 3.98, 3.55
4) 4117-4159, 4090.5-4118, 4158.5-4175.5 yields 0.03 mag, 3.48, 3.83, 4.35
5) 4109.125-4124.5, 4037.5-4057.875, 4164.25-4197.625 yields 0.12 mag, 3.97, 3.64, 4.14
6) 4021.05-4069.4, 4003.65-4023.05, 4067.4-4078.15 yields 0.02 mag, 3.94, 4.02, 4.21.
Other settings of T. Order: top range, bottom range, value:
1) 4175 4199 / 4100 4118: 1.19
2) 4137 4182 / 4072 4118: 1.15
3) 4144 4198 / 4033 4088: 1.10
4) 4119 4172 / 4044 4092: 1.06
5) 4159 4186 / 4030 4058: 1.13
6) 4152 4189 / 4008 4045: 1.11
